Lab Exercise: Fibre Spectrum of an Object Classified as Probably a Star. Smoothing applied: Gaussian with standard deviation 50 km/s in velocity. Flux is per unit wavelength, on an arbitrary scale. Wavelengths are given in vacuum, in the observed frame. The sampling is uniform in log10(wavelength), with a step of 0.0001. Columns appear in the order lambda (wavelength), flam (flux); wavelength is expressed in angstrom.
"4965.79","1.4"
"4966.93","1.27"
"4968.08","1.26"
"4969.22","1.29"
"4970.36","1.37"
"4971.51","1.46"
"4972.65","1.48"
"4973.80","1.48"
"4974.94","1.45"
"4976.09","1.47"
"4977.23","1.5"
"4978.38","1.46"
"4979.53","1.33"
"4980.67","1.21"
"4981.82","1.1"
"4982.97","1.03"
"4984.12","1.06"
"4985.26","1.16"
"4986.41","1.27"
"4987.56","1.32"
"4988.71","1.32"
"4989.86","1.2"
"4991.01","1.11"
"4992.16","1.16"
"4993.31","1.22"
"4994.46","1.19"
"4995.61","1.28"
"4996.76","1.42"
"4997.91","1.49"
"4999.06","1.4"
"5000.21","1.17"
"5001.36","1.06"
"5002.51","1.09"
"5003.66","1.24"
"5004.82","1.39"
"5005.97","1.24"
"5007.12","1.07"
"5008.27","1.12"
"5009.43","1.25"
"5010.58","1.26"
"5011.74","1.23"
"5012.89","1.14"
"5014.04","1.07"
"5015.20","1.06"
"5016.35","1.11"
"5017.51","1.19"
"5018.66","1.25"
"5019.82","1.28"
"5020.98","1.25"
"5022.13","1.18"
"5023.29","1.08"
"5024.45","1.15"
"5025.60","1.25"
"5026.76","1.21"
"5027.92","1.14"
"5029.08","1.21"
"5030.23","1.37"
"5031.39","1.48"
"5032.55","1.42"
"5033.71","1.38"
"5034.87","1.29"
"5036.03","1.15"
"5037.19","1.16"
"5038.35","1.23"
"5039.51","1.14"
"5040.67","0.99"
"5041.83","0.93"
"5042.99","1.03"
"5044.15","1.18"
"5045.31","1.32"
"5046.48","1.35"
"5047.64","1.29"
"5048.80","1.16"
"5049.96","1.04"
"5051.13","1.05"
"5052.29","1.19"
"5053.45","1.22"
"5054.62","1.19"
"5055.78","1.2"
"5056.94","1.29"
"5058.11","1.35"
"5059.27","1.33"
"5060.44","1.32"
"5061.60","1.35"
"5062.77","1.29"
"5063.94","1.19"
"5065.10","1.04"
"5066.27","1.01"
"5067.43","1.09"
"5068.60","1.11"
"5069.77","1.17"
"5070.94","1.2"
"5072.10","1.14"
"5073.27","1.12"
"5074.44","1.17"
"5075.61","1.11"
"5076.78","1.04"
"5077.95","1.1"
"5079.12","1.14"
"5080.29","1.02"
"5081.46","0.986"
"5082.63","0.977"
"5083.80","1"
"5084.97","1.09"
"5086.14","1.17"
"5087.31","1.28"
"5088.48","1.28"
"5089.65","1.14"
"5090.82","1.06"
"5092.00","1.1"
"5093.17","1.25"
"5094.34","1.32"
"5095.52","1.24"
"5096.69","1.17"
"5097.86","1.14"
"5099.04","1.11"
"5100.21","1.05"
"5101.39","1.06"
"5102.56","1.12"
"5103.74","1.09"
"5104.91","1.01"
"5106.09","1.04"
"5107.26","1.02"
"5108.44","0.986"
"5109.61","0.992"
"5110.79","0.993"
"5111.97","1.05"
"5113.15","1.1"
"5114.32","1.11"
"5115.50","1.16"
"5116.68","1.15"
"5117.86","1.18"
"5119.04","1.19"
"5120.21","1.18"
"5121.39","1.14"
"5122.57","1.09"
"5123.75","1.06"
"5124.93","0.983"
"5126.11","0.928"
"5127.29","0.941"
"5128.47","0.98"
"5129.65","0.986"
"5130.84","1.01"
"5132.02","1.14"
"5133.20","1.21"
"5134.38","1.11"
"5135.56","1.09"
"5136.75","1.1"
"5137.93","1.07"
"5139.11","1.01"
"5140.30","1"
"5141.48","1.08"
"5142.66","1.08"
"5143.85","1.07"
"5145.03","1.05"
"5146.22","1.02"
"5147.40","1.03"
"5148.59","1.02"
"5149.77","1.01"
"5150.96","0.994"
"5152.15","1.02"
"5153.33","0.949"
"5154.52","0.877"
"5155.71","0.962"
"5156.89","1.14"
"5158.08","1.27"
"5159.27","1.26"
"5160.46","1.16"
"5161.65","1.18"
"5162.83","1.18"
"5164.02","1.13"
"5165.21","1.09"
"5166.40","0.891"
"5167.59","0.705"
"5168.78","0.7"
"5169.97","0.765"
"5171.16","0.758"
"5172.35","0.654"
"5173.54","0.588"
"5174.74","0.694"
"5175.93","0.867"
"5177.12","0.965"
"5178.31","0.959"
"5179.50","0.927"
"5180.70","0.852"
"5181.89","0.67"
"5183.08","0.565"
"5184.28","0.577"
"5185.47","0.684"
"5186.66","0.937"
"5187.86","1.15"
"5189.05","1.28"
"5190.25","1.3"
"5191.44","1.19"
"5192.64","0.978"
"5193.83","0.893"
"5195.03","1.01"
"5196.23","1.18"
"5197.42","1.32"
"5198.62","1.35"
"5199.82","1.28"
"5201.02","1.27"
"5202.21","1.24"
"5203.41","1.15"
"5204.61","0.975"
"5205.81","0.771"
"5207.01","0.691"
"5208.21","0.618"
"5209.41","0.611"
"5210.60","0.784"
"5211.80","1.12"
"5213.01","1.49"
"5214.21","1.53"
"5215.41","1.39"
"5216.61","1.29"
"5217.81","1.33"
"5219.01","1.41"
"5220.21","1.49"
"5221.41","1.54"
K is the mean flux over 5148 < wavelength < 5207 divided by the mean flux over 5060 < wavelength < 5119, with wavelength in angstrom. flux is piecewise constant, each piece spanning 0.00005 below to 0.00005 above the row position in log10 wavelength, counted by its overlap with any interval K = 0.88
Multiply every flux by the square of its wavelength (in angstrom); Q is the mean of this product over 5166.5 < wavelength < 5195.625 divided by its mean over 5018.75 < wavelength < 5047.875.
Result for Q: 0.8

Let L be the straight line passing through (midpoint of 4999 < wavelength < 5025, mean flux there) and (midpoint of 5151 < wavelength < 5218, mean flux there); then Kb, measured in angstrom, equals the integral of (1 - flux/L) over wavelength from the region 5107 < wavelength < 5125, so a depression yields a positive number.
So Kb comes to -0.3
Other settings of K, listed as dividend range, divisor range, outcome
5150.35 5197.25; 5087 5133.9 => 0.86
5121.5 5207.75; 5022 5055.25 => 0.83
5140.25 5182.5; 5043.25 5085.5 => 0.83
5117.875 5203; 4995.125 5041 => 0.83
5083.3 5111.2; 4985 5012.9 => 0.90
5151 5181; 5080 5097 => 0.83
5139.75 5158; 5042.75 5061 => 0.84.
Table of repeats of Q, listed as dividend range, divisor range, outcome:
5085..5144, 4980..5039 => 0.94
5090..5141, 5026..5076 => 0.93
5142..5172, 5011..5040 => 0.87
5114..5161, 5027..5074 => 0.92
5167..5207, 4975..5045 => 0.83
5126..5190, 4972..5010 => 0.82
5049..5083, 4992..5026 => 0.98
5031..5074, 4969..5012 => 0.97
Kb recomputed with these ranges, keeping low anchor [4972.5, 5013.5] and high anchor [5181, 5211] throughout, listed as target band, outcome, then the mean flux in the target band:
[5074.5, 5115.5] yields 0.6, 1.1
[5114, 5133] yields 0.0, 1.08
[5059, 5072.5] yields -0.3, 1.18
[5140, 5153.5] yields 0.2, 1.03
